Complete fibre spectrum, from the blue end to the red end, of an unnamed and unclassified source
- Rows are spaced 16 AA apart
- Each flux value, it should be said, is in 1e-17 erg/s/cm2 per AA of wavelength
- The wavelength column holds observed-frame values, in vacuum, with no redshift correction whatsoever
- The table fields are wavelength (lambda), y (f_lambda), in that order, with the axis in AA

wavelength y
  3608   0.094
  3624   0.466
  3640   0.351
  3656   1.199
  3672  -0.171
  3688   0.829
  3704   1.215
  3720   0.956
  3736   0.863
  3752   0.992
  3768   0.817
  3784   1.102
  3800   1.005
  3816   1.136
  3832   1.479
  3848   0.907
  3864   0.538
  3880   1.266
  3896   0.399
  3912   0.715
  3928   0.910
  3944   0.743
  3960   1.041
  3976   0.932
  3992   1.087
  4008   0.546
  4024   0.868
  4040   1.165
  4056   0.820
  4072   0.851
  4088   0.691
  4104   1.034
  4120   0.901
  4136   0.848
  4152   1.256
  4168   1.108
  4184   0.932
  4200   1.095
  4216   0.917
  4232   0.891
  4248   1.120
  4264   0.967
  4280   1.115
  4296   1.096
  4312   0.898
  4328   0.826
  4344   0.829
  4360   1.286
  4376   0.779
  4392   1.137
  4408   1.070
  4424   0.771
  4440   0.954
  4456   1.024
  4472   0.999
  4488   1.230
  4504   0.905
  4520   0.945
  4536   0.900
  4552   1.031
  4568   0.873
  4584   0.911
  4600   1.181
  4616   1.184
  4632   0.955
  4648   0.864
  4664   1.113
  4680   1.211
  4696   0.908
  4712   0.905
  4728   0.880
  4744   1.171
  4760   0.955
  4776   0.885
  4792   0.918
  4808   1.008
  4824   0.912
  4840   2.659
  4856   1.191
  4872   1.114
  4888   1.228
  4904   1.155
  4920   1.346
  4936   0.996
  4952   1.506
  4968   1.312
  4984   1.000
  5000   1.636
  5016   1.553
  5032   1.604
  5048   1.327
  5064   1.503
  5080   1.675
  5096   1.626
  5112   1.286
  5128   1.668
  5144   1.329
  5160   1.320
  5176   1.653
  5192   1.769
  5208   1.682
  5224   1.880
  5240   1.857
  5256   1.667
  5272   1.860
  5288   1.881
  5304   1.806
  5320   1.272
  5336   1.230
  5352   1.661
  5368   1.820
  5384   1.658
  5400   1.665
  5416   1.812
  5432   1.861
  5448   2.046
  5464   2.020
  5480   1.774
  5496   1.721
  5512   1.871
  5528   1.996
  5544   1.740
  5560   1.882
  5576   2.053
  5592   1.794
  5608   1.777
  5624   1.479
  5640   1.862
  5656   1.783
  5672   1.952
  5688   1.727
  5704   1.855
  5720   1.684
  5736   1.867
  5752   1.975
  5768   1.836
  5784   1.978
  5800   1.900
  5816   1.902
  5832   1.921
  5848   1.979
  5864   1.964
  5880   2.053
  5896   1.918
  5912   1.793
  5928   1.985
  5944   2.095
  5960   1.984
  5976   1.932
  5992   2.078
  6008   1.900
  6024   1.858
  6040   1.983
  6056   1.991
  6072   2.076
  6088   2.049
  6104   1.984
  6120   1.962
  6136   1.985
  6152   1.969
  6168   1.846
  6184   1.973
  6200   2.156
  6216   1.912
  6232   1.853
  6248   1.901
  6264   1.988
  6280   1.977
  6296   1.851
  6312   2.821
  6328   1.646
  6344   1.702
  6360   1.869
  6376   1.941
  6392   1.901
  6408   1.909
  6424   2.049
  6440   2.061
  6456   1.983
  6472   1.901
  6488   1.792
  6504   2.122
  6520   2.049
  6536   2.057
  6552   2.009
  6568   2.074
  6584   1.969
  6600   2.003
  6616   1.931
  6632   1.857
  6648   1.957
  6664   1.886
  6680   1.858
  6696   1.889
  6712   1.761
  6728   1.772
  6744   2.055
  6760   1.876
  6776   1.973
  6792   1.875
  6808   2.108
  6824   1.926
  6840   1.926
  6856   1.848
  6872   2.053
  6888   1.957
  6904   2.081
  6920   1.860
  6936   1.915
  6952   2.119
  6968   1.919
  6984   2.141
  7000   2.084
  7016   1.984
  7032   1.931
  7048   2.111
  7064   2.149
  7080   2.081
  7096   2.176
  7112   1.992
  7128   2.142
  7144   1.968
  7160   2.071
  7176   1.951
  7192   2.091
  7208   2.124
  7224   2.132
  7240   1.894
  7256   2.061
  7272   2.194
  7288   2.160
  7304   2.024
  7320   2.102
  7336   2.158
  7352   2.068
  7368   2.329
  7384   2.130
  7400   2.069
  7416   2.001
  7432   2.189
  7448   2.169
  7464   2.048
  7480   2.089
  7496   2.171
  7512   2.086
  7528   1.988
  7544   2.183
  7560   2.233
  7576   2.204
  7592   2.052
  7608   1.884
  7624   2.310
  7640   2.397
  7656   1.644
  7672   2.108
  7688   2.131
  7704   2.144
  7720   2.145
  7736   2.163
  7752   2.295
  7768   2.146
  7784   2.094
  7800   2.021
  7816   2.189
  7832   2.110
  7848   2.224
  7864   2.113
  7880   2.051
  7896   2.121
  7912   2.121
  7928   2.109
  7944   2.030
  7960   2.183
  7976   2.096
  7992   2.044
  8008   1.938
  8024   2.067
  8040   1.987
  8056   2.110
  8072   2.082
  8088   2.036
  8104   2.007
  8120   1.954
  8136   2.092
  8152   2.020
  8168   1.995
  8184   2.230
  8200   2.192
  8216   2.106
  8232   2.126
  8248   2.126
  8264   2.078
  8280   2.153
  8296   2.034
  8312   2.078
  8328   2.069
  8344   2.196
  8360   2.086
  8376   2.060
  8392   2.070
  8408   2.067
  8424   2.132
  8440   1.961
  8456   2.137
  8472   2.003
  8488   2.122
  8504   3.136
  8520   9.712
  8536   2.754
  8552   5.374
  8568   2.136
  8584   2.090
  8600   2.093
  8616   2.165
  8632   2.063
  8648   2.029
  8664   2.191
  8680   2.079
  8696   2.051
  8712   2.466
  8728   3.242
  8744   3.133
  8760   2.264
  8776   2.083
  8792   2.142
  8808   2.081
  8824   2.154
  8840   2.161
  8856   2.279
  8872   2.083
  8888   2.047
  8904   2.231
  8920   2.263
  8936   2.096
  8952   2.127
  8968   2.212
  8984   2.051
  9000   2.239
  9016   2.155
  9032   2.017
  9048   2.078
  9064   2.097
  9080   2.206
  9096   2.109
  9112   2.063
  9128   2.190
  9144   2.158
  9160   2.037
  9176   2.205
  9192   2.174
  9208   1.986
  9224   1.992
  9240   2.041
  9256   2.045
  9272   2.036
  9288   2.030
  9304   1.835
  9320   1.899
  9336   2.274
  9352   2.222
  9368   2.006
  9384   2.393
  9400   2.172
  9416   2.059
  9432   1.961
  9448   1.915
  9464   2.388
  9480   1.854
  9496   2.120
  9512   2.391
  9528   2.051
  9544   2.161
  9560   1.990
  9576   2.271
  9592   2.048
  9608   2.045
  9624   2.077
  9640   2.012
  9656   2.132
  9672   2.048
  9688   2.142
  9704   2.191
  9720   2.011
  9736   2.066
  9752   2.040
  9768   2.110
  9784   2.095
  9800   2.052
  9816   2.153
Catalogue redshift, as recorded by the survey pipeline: 0.298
